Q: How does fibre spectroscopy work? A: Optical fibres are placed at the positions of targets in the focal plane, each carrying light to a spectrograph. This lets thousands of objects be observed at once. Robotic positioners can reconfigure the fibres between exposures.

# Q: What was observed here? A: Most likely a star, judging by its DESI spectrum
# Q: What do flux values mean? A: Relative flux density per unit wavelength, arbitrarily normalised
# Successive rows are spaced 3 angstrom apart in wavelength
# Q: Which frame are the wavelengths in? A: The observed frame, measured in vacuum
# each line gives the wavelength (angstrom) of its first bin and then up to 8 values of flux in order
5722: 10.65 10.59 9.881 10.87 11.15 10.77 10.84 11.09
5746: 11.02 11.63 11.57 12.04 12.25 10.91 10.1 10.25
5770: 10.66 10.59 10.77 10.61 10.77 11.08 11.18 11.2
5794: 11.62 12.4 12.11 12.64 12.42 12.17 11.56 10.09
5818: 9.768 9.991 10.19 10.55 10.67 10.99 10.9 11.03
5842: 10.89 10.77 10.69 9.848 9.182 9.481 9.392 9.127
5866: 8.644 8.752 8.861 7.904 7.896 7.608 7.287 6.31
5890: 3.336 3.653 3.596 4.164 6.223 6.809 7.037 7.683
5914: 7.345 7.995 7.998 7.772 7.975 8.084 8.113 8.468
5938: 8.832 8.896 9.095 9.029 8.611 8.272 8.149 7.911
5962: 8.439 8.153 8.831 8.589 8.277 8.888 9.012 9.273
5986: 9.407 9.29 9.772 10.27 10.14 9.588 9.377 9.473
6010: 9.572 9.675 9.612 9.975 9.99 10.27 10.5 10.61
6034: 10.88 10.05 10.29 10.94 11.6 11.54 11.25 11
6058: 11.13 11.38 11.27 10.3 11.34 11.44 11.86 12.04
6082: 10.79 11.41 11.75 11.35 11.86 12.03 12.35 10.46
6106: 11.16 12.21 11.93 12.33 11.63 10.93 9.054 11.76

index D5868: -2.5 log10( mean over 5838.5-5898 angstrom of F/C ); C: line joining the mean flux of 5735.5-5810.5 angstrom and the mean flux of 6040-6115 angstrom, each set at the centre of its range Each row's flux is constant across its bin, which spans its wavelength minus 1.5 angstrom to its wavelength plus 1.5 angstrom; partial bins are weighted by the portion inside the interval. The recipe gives 0.36 mag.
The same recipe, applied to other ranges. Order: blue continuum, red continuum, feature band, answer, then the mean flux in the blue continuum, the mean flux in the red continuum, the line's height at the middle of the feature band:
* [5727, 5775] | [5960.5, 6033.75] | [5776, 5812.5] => -0.09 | 11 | 9.48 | 10.7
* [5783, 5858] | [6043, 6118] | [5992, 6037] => 0.14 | 10.9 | 11.5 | 11.3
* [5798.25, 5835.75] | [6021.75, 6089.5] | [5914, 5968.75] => 0.31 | 11.1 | 11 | 11.1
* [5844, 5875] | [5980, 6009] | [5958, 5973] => 0.14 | 9.38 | 9.59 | 9.54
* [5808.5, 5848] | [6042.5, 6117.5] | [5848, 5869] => 0.16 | 10.7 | 11.5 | 10.8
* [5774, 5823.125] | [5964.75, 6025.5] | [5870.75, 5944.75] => 0.39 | 11.3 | 9.41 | 10.2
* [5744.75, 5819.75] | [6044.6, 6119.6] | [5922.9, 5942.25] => 0.34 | 11.3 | 11.5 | 11.4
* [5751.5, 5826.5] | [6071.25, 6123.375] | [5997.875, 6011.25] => 0.19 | 11.1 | 11.6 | 11.4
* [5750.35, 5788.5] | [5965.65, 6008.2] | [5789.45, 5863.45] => -0.03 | 11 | 9.27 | 10.5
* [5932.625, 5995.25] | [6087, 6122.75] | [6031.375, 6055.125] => -0.05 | 8.79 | 11.6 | 10.4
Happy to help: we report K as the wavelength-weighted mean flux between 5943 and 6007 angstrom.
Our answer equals 8.98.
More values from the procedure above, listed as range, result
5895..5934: 7.05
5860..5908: 6.77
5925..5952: 8.57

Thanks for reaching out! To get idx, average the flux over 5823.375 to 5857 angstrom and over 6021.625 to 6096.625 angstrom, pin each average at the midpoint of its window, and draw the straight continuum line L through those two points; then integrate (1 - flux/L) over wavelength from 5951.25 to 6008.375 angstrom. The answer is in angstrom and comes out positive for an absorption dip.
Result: 9.9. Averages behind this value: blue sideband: 10.5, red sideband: 11.1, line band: 9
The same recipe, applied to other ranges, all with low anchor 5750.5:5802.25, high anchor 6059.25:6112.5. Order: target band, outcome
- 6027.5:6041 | 1.14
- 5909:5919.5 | 3.39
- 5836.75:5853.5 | 1.04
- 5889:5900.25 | 7.58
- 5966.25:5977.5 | 2.74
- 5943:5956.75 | 3.29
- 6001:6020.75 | 3.12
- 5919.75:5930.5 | 3.21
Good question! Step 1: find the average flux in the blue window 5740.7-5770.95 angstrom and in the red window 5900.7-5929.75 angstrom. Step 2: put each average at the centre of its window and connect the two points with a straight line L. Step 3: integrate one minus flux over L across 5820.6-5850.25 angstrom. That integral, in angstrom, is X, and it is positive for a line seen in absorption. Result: -4.3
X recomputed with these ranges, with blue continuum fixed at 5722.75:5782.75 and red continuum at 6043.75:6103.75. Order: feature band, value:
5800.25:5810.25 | -1.26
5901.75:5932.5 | 9.88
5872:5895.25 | 9.94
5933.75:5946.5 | 2.69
